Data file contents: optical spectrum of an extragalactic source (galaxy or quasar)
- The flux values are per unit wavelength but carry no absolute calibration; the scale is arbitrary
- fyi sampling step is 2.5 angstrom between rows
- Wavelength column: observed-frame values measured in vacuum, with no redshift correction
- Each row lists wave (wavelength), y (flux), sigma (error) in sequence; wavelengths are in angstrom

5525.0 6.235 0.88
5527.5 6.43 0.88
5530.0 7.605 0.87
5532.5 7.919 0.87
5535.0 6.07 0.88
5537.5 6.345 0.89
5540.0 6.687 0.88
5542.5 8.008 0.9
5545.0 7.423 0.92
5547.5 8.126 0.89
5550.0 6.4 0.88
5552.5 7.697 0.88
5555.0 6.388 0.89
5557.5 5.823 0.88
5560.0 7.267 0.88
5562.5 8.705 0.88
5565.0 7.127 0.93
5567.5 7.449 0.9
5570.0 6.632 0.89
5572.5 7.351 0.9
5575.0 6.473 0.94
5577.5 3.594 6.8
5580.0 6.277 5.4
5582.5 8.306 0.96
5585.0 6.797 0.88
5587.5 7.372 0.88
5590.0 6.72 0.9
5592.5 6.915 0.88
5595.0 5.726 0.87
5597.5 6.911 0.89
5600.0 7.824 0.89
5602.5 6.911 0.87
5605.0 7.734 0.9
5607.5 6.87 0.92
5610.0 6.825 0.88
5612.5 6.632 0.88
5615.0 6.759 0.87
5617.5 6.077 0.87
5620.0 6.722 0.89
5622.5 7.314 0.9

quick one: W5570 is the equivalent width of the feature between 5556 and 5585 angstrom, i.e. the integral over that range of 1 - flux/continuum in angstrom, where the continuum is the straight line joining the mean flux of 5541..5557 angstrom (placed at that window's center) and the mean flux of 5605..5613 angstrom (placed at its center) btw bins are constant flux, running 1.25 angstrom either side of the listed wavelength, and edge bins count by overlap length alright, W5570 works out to 1.34 angstrom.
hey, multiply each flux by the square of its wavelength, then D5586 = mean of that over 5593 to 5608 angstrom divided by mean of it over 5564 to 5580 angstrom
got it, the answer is 1.10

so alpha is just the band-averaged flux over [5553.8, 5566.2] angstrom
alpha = 7.06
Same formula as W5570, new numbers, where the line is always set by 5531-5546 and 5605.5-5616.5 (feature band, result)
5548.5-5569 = -0.3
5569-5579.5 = 1.4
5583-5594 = -0.2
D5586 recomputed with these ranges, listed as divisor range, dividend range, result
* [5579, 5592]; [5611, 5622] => 0.94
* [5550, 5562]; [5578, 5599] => 1.00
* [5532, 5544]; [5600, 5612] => 1.05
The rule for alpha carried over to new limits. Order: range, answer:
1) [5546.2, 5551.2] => 7.27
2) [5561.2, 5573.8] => 7.45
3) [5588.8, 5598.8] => 6.57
